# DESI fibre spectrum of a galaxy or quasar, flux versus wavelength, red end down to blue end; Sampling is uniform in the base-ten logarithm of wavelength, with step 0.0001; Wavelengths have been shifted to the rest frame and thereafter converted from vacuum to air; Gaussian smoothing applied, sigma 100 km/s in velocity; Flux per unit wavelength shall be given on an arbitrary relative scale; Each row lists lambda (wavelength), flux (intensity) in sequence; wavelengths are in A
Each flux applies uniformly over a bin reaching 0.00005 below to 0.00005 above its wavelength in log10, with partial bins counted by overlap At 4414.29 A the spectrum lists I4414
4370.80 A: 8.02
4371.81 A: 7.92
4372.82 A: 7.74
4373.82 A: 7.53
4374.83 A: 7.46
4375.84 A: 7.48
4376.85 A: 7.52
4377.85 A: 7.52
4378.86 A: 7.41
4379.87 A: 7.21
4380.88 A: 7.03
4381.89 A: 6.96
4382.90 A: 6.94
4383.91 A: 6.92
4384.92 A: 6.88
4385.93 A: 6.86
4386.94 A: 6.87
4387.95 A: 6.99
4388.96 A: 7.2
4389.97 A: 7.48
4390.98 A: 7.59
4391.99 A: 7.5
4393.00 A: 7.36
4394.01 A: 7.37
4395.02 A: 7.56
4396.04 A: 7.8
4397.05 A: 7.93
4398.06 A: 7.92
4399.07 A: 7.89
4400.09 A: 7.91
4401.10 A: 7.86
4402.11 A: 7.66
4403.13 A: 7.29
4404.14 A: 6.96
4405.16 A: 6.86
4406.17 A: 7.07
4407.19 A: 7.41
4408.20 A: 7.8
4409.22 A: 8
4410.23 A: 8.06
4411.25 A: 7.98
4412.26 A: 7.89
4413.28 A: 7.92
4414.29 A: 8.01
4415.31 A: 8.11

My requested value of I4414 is 8.01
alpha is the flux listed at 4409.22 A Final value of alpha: 8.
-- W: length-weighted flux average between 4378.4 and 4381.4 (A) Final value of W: 7.2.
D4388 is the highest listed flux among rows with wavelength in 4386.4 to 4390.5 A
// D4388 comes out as 7.48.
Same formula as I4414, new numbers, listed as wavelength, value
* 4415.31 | 8.11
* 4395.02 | 7.56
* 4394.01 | 7.37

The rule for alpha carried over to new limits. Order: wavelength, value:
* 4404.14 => 6.96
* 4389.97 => 7.48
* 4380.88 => 7.03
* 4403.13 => 7.29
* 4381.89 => 6.96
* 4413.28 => 7.92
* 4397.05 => 7.93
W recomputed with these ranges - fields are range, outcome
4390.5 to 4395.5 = 7.48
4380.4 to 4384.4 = 6.96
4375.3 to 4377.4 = 7.51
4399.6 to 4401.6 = 7.9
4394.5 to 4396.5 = 7.65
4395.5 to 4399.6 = 7.87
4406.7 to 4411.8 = 7.86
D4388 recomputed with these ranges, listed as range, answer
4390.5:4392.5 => 7.59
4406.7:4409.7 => 8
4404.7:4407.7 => 7.41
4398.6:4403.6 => 7.91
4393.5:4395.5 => 7.56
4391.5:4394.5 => 7.5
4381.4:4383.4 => 6.96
